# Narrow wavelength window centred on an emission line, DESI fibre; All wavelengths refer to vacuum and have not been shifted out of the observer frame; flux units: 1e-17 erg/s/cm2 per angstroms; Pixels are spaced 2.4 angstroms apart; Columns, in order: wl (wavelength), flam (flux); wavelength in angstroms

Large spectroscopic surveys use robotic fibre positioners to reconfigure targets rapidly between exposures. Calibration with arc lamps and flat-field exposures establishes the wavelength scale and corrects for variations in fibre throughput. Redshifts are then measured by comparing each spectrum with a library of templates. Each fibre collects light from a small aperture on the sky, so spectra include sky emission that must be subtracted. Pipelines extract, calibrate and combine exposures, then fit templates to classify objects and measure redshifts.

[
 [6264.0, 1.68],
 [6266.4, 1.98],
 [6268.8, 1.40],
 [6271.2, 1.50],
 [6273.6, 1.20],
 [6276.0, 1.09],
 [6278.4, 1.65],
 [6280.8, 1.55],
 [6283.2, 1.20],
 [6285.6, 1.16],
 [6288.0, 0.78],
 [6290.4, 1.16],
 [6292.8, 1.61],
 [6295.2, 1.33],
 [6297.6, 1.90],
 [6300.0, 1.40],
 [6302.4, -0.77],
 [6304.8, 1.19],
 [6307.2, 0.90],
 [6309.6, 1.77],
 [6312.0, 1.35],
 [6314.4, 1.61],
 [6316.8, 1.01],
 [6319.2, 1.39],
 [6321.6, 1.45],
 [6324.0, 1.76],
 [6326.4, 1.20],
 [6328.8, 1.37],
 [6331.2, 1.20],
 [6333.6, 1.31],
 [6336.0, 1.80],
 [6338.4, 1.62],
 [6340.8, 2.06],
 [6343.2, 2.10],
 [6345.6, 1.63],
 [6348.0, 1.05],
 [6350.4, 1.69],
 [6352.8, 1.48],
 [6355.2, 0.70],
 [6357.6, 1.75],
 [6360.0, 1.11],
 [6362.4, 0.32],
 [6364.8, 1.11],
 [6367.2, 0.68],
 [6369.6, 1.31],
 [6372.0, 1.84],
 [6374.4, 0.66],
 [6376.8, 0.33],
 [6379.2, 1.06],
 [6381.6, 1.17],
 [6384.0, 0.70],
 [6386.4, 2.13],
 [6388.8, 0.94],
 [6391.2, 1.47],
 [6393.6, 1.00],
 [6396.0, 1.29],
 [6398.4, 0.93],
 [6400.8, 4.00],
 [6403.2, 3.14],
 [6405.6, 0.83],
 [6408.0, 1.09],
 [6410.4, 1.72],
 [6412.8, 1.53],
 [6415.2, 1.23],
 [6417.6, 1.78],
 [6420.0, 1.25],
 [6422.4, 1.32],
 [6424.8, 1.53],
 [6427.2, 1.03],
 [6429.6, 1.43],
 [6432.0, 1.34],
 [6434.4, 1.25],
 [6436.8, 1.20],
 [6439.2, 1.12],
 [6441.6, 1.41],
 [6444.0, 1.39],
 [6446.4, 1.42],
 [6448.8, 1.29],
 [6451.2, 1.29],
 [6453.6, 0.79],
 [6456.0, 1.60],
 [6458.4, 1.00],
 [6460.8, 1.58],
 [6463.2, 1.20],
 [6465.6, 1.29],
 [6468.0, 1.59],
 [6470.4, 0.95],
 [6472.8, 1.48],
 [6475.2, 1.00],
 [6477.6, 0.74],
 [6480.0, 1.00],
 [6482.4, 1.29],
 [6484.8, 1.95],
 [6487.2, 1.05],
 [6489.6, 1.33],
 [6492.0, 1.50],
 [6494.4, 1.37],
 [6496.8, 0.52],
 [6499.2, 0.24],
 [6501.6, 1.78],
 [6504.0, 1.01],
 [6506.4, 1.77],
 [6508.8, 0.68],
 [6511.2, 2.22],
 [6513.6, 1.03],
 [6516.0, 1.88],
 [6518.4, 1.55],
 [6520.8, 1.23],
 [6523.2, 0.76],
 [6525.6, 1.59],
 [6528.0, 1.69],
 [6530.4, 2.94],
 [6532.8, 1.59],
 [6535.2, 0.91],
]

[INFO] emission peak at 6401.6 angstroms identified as Hbeta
